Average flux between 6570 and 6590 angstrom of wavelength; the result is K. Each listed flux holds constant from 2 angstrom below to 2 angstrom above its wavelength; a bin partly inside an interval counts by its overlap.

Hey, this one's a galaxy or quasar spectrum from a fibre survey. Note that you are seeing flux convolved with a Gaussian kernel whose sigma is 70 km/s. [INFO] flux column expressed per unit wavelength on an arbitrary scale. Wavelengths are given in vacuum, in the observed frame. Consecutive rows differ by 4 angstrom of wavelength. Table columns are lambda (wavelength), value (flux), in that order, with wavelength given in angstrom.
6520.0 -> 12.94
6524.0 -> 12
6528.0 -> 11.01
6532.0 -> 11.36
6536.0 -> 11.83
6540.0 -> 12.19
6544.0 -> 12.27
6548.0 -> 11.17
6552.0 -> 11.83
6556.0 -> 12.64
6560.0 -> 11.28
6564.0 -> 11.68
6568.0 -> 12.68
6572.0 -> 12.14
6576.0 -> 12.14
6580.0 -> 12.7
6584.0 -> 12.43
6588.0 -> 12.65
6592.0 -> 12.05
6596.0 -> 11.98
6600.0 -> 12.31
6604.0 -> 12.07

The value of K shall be 12.4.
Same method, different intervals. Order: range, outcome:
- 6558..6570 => 11.9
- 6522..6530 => 11.5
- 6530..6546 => 11.9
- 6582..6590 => 12.5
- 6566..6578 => 12.3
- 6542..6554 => 11.8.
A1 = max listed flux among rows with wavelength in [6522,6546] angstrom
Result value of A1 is 12.27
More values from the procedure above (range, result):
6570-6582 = 12.7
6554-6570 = 12.68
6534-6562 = 12.64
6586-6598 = 12.65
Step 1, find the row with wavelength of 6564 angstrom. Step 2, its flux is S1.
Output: 11.68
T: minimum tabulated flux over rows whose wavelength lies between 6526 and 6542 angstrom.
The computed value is 11.01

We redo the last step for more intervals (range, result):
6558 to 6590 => 11.28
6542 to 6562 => 11.17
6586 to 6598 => 11.98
